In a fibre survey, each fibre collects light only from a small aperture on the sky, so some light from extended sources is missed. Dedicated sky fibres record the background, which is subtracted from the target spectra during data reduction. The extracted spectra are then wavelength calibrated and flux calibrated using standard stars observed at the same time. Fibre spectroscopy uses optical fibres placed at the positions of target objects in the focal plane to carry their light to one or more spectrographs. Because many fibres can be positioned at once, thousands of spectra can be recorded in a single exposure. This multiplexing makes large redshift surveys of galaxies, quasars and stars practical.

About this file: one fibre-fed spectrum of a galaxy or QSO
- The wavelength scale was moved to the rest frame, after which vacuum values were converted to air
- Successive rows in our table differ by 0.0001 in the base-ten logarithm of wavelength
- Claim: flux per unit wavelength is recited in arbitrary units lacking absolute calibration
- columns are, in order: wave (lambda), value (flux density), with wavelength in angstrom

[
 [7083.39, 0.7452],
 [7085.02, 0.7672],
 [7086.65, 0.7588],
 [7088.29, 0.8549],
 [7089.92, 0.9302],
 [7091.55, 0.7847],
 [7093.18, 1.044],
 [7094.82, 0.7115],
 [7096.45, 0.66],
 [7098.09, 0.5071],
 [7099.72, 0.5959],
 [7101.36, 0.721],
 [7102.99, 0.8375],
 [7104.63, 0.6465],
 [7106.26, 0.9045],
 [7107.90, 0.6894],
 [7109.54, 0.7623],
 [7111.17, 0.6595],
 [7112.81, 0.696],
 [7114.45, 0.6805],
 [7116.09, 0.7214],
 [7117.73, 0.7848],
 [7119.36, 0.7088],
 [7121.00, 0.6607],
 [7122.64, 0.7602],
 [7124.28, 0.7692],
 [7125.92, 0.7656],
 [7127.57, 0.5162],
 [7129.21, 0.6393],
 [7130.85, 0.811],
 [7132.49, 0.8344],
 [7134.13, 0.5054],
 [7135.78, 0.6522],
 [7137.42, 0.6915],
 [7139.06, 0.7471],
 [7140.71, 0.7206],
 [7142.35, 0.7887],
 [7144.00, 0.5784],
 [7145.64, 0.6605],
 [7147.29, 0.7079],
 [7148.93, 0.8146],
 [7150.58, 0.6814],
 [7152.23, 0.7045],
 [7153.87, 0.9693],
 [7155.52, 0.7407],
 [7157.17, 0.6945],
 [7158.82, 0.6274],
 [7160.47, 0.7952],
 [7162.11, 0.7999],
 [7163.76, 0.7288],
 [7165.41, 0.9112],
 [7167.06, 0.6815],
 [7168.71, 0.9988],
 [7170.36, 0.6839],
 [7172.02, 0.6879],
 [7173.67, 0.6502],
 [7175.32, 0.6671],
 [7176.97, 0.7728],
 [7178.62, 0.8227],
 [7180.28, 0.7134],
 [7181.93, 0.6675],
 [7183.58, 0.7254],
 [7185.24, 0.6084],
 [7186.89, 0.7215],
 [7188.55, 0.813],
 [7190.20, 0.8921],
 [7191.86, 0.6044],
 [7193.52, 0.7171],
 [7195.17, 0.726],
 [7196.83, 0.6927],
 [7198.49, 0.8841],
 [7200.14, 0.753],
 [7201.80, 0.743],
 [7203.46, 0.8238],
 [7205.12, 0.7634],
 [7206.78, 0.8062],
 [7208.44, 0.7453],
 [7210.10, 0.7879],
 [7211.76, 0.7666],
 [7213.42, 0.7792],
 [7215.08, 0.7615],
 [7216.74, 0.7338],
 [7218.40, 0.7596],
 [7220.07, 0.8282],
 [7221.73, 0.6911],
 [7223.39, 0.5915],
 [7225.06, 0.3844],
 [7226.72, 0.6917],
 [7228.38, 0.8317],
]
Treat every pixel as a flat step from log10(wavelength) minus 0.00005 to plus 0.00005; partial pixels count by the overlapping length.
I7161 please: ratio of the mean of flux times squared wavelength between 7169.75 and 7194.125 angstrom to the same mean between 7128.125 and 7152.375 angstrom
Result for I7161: 1.0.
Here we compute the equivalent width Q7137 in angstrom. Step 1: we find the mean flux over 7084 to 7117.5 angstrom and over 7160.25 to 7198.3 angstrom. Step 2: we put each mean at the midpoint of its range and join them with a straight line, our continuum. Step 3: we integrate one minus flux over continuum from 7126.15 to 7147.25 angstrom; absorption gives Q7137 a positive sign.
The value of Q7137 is 1.8 angstrom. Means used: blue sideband 0.747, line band 0.682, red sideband 0.744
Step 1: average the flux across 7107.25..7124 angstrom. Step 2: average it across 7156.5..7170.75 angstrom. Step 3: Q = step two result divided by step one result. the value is 1.08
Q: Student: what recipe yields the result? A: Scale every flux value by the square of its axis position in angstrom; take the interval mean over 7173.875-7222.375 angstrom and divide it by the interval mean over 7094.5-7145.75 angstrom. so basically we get 1.09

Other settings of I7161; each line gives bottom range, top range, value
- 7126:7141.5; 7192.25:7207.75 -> 1.14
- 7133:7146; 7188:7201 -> 1.15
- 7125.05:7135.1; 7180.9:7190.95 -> 1.10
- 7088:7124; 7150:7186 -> 1.02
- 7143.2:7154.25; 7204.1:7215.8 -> 1.09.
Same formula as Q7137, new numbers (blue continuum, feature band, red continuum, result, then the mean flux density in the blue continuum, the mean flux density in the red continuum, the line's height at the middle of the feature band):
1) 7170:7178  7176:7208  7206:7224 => -1.3 angstrom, 0.696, 0.752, 0.721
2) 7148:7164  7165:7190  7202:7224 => 0.5 angstrom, 0.757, 0.758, 0.757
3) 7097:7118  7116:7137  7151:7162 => 0.7 angstrom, 0.705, 0.756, 0.725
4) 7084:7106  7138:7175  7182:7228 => 0.1 angstrom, 0.759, 0.733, 0.744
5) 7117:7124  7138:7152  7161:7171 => 1.1 angstrom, 0.732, 0.803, 0.77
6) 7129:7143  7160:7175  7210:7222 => -0.7 angstrom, 0.712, 0.765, 0.733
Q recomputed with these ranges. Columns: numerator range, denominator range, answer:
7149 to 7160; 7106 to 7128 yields 1.03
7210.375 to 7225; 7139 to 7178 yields 0.97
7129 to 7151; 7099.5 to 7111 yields 0.95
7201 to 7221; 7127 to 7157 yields 1.09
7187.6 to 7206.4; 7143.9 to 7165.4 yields 1.03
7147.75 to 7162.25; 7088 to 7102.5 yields 1.00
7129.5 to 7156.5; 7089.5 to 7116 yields 0.98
